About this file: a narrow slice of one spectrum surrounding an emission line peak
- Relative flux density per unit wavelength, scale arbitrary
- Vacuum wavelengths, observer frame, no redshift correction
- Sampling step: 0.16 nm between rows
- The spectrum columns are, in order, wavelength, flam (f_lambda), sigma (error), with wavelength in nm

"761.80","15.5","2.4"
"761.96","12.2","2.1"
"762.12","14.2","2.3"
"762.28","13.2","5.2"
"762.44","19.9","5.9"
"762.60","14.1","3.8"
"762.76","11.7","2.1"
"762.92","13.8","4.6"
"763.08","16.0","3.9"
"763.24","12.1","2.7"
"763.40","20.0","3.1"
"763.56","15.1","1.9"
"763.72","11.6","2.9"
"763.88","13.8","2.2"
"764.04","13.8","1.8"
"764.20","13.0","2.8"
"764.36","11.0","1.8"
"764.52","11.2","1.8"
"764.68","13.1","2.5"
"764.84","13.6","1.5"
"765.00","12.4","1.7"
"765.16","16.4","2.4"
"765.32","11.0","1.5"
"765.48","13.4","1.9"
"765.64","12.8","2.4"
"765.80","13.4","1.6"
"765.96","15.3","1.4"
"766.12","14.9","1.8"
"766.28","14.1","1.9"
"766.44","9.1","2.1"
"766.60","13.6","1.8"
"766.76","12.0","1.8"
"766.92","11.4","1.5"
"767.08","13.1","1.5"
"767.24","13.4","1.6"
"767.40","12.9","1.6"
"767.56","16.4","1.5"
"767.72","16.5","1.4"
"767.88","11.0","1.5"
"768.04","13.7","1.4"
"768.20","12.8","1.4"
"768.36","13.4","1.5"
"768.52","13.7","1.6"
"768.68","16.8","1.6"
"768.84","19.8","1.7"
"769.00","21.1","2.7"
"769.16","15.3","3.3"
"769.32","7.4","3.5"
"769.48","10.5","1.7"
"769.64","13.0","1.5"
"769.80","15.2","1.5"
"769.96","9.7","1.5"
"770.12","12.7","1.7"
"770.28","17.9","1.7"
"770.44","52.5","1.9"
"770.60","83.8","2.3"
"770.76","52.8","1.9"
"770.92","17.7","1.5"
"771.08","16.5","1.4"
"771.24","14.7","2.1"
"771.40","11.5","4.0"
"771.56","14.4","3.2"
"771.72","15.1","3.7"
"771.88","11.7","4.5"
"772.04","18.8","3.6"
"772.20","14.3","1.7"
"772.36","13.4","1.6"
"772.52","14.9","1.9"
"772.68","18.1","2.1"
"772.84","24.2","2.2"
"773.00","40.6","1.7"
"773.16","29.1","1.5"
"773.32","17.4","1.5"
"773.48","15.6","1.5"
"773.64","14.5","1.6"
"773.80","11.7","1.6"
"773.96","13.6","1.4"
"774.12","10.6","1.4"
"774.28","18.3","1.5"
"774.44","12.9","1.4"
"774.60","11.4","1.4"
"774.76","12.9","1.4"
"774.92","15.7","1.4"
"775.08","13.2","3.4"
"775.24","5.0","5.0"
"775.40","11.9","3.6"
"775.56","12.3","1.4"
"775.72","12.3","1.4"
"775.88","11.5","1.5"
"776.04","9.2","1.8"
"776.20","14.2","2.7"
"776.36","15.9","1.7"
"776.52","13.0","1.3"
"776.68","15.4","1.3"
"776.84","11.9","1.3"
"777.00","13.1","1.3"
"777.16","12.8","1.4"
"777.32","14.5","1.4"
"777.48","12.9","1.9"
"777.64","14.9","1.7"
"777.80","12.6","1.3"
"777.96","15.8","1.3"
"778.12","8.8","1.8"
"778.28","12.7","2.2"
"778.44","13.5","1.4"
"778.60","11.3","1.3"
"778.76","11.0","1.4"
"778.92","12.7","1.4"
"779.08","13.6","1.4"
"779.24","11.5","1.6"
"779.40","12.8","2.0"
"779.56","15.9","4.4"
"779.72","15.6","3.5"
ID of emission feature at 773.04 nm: [N II] 6583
